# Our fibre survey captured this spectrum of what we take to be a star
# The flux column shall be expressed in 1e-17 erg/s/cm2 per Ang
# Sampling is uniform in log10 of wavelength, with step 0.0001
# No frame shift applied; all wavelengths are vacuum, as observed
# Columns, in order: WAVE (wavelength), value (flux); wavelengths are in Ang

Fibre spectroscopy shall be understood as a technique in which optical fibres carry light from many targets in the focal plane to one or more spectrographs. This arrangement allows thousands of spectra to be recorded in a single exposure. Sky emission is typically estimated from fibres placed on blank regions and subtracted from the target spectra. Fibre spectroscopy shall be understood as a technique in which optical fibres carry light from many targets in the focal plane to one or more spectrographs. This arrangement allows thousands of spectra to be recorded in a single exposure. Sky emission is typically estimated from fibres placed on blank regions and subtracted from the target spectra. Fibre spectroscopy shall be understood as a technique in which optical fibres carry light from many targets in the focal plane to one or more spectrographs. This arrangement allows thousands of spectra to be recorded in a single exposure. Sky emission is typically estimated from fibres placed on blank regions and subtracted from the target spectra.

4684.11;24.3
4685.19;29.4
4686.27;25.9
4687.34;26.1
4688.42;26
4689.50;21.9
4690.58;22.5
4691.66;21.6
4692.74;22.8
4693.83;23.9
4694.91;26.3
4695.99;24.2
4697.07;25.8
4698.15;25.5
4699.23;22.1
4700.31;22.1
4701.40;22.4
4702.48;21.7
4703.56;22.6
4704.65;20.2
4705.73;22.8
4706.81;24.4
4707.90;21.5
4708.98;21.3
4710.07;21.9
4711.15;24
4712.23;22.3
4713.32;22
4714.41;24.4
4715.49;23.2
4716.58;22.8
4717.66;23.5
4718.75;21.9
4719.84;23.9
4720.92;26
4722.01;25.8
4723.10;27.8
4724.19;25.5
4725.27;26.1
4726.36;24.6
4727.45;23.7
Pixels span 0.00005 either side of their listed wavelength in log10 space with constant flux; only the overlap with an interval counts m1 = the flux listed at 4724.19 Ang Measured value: 25.5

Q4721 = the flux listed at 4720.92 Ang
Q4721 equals 26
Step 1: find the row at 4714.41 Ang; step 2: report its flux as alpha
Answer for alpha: 24.4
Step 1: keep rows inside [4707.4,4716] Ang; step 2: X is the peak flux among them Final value 24.4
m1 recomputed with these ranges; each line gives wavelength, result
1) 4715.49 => 23.2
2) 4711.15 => 24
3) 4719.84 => 23.9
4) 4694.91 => 26.3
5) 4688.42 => 26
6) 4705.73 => 22.8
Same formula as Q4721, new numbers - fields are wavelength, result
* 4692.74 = 22.8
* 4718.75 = 21.9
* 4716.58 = 22.8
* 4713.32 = 22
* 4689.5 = 21.9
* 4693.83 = 23.9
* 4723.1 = 27.8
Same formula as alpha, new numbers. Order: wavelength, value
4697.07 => 25.8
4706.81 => 24.4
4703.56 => 22.6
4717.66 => 23.5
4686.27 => 25.9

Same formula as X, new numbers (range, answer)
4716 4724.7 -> 27.8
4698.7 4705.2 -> 22.6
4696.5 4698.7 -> 25.8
